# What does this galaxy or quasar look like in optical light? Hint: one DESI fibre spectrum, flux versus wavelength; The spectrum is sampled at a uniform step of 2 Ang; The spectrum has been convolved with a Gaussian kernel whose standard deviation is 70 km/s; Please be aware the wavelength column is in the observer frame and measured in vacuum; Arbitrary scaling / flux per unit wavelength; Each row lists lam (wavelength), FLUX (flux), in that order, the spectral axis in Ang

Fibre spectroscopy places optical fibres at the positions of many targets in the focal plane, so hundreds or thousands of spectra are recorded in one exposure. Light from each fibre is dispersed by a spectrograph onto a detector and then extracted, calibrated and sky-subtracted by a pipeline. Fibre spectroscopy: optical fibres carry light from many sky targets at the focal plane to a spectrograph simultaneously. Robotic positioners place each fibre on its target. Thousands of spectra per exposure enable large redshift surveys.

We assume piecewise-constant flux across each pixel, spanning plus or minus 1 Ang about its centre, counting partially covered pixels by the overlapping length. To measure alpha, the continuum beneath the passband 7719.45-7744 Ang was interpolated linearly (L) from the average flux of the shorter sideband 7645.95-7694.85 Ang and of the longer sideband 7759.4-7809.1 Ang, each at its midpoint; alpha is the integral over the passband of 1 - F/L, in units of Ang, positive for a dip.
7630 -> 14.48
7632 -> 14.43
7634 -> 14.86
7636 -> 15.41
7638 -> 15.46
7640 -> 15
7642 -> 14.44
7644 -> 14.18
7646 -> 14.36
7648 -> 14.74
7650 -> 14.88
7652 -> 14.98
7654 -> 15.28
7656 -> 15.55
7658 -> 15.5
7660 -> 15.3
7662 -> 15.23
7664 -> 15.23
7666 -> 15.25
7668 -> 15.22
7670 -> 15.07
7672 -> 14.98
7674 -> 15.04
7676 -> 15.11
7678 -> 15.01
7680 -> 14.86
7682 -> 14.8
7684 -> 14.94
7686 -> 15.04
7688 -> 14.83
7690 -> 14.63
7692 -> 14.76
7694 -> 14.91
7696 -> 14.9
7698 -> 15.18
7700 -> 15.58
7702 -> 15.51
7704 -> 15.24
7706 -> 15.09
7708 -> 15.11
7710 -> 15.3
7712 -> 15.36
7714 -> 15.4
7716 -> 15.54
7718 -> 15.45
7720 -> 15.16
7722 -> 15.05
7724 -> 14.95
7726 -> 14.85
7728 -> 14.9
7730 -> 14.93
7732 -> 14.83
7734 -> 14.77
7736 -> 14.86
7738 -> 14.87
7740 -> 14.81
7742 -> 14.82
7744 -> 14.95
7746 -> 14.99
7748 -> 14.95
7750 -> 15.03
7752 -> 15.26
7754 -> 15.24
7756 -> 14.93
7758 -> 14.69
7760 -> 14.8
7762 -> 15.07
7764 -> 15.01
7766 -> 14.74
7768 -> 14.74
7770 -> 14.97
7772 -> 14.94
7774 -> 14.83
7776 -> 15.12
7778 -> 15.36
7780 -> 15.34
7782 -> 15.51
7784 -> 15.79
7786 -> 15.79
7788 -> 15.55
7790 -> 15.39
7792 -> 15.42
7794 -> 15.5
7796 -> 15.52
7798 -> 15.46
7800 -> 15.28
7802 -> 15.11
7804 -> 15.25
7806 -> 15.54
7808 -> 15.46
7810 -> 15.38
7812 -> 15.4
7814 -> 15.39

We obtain 0.4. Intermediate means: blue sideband 15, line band 14.9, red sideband 15.3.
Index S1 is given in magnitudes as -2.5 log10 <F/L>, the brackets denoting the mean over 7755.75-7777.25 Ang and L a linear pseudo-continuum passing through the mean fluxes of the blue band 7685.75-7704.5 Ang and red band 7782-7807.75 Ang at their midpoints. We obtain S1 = 0.03 mag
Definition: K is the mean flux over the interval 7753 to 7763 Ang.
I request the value 14.9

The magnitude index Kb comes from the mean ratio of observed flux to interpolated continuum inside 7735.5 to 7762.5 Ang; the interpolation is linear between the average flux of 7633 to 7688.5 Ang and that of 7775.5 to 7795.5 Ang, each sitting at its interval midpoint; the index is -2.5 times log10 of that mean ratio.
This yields 0.03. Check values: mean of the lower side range 15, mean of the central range 14.9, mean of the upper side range 15.5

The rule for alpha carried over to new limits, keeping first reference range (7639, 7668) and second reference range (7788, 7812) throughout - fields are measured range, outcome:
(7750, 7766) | 0.3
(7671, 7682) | 0.1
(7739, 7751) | 0.3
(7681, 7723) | 0.0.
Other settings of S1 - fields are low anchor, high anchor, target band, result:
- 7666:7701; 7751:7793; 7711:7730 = -0.01 mag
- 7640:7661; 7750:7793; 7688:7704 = 0.00 mag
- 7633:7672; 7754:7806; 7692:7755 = 0.00 mag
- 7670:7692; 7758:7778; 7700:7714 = -0.03 mag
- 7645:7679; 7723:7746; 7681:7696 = 0.01 mag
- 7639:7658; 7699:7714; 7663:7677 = -0.01 mag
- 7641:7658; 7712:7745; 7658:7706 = -0.01 mag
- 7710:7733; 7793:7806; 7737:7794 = 0.01 mag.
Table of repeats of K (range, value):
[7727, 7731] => 14.9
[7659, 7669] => 15.2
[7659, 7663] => 15.3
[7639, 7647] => 14.5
